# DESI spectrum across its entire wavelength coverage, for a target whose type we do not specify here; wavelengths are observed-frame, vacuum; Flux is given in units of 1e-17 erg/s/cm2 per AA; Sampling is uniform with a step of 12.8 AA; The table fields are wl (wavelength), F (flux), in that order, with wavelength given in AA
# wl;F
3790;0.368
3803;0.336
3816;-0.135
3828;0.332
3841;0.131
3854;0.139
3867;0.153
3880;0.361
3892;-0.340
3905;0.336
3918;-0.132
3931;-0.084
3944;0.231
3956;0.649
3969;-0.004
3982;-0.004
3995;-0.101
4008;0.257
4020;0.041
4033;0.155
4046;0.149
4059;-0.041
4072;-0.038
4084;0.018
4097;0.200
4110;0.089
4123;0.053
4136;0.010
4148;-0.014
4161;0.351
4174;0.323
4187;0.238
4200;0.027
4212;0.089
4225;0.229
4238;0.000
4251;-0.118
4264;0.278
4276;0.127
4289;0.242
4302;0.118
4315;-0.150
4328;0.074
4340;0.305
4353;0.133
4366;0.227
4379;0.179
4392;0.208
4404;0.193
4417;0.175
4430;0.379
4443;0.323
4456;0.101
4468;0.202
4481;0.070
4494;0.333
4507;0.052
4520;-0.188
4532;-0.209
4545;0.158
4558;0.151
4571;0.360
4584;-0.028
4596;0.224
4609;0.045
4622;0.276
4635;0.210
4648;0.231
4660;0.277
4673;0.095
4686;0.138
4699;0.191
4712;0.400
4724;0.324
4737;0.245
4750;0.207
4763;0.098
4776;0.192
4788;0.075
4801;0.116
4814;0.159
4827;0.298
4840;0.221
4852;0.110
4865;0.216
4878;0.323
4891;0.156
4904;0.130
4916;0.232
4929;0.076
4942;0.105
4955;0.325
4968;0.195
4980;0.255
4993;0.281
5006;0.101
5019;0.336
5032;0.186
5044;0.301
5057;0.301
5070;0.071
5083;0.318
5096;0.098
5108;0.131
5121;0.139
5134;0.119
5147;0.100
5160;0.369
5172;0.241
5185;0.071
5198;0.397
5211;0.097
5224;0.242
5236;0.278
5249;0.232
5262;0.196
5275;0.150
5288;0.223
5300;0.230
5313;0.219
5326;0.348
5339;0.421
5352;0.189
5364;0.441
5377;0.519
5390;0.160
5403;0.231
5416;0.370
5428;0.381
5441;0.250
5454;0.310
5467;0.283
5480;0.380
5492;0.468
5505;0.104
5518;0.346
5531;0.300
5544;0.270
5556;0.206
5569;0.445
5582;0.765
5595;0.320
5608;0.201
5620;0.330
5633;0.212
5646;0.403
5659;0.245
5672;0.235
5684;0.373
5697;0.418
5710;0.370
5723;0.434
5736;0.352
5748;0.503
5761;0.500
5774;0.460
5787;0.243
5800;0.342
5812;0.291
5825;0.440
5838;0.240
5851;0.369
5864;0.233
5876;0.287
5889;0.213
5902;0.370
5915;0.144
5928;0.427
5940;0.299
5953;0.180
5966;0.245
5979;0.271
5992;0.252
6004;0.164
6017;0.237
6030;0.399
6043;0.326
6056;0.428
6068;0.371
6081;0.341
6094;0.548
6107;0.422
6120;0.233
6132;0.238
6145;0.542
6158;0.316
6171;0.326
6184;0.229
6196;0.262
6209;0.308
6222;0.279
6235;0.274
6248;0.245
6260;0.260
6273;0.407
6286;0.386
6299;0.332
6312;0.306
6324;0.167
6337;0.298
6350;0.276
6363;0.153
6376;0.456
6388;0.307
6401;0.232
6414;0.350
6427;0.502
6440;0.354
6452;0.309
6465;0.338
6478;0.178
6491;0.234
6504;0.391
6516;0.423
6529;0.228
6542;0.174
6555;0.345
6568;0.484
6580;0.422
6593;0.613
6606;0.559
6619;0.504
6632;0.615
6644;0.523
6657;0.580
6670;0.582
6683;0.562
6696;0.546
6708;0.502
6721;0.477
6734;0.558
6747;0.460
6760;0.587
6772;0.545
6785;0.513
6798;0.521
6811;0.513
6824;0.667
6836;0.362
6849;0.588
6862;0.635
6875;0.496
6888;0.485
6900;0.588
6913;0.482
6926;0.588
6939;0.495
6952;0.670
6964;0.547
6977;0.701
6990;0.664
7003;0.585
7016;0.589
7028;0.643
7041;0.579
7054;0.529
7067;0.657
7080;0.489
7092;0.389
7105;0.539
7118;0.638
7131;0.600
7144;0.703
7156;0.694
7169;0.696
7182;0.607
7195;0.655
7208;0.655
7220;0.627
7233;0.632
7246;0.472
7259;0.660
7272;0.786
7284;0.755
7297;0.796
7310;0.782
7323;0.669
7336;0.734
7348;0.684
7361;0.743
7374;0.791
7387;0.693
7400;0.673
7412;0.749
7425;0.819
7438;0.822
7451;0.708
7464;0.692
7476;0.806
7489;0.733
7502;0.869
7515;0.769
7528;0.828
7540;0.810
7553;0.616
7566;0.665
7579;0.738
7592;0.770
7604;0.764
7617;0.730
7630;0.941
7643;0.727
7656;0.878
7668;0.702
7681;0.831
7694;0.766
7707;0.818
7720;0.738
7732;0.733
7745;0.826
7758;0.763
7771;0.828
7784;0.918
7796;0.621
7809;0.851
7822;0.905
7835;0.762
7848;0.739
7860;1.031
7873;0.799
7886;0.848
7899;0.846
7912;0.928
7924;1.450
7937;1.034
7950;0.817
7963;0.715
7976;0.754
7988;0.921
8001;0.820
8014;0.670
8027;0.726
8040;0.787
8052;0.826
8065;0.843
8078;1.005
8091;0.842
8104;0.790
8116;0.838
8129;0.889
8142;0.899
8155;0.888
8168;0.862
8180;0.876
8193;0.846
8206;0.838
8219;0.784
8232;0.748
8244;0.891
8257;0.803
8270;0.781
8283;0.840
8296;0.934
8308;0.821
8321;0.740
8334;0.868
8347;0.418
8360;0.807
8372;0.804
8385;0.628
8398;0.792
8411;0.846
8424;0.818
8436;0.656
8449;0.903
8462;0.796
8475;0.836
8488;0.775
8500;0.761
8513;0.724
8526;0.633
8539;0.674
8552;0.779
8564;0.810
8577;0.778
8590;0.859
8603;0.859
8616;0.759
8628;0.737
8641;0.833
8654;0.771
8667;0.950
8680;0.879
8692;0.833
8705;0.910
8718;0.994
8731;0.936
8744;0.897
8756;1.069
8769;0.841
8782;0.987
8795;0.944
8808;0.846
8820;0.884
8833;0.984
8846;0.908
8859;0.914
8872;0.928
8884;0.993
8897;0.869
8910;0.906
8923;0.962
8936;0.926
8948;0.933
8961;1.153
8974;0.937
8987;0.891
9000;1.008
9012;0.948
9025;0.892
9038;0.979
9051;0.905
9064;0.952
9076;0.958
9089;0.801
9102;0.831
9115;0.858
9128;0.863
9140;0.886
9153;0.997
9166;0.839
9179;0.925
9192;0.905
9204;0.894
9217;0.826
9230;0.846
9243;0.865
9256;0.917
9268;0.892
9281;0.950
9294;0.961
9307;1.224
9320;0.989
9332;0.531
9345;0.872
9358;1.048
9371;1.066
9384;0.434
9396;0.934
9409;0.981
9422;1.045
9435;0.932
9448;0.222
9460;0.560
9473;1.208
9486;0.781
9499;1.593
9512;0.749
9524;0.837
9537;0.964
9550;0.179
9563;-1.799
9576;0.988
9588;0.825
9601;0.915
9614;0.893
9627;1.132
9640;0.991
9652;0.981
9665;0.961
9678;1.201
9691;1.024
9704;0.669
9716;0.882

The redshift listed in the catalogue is 0.65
